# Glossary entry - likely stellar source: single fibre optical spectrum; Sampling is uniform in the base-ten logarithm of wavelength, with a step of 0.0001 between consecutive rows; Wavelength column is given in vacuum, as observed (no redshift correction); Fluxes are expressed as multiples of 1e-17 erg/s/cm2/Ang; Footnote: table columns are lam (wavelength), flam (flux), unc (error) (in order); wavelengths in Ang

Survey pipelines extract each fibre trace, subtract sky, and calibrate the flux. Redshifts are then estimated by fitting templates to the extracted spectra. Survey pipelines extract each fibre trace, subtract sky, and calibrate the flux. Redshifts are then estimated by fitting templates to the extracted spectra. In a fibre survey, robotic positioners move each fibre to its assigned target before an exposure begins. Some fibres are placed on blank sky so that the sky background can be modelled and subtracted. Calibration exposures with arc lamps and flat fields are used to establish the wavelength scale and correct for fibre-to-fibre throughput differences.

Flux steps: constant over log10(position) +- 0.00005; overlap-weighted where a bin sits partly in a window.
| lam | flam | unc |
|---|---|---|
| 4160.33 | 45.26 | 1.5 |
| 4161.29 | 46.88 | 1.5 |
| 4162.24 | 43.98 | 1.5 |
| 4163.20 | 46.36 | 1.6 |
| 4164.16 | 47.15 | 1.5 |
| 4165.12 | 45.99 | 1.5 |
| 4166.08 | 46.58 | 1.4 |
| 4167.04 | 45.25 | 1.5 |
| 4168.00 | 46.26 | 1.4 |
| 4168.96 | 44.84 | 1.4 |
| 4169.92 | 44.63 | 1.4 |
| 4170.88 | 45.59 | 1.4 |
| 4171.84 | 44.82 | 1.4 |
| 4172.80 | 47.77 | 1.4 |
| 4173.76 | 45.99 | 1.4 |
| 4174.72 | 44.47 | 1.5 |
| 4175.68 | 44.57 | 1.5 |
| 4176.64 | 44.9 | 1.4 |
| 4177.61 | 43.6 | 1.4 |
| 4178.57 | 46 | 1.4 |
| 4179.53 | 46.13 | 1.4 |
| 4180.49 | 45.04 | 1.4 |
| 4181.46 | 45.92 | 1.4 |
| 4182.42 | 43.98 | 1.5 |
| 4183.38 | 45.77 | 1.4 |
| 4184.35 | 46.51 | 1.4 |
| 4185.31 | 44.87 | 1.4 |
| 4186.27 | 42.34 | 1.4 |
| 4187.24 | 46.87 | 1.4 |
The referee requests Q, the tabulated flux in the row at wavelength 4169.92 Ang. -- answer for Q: 44.63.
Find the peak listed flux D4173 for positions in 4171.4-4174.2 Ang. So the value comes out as 47.77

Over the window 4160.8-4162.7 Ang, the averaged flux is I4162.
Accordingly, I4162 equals 45.6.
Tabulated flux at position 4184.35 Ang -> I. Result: 46.51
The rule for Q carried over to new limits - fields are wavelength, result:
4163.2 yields 46.36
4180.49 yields 45.04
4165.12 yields 45.99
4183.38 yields 45.77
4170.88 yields 45.59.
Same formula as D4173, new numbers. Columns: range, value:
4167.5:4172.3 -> 46.26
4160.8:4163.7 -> 46.88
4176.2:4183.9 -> 46.13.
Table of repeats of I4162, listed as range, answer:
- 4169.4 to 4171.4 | 45.1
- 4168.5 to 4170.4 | 44.7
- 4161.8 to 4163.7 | 45.1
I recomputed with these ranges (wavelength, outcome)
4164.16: 47.15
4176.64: 44.9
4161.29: 46.88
